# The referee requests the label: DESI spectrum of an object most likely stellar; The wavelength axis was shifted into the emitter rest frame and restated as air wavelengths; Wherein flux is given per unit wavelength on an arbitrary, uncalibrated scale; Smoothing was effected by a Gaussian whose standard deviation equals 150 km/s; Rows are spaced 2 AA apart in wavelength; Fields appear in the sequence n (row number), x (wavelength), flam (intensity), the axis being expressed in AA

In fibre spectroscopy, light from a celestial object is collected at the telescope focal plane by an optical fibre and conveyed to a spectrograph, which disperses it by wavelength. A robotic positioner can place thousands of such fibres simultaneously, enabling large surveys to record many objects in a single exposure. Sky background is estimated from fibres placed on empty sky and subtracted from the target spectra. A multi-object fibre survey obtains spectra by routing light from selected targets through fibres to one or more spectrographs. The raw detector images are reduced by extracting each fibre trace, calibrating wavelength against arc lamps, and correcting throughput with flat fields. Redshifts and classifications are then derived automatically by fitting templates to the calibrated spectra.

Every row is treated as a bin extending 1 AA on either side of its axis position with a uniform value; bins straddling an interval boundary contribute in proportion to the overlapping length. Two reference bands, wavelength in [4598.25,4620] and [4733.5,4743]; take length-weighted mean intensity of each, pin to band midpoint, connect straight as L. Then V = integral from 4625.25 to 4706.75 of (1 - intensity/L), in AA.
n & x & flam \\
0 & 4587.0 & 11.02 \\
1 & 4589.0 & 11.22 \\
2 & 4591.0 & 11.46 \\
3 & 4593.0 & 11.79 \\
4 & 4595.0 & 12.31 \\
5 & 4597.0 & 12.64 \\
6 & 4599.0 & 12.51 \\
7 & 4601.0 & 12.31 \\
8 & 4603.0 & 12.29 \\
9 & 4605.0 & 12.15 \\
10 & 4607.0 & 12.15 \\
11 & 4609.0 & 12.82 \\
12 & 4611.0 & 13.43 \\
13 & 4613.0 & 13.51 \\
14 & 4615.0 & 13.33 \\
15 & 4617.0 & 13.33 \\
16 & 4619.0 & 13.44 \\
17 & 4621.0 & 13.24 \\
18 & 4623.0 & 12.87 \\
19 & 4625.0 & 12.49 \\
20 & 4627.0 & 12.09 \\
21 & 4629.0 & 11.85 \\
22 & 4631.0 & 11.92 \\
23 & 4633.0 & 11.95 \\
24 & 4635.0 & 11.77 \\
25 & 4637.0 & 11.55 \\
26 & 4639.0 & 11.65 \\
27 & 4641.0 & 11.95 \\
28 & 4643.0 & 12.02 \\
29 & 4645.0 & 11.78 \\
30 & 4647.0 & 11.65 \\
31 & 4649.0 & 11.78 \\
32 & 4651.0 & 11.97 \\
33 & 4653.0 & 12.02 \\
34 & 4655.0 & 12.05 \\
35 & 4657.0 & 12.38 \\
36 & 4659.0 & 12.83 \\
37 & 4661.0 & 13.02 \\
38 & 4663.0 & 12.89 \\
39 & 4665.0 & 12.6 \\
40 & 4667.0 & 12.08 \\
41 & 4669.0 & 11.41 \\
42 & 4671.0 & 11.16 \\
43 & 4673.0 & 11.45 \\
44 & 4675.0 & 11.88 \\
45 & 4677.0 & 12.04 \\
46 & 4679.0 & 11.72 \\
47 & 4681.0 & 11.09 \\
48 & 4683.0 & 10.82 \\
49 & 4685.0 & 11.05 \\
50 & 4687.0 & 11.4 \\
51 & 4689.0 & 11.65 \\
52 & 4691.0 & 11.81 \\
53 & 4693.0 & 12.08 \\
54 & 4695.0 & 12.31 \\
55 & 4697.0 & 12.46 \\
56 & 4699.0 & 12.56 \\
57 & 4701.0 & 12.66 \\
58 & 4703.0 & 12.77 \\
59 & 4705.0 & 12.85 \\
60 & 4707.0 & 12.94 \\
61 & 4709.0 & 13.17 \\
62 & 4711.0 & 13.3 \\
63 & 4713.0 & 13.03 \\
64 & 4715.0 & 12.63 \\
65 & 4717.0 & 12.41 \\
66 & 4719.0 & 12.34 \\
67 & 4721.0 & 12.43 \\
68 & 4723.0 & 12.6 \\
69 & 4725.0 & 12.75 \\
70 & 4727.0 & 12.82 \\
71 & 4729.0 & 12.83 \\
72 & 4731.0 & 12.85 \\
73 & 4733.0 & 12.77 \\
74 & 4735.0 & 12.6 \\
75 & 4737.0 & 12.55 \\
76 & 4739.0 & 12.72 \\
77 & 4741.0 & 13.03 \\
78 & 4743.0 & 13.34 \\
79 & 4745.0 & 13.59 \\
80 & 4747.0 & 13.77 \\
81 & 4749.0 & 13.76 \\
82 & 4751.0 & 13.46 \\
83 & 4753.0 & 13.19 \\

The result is 5.3 AA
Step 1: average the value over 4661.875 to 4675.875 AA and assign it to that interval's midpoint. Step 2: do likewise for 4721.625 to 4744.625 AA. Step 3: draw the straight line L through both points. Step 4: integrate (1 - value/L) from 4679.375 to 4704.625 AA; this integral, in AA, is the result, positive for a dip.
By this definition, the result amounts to 0.7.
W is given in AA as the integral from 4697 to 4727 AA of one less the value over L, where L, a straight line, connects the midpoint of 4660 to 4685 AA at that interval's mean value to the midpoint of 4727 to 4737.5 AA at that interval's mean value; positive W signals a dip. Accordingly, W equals -0.8 AA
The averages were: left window 11.8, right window 12.7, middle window 12.7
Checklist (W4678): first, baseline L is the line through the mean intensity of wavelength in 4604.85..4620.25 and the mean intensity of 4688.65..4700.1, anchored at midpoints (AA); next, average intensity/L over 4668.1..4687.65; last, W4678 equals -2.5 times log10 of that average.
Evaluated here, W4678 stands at 0.09 mag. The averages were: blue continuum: 13.1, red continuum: 12.2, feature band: 11.4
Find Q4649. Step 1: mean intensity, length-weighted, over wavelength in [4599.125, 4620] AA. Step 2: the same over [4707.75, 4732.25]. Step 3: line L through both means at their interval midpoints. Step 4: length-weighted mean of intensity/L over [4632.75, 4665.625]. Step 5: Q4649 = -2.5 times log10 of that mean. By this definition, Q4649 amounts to 0.06 mag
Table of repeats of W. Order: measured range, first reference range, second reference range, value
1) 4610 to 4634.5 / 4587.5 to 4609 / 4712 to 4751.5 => -1.06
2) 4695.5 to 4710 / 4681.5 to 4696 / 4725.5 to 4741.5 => -0.99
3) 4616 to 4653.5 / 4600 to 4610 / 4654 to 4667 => 0.89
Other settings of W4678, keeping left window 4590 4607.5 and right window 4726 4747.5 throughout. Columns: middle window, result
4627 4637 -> 0.05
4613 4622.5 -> -0.09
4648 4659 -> 0.03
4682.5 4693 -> 0.11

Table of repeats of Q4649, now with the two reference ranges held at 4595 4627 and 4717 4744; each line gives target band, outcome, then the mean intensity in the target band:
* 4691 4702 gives 0.03 mag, 12.4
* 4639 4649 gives 0.08 mag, 11.8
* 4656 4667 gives 0.01 mag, 12.7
